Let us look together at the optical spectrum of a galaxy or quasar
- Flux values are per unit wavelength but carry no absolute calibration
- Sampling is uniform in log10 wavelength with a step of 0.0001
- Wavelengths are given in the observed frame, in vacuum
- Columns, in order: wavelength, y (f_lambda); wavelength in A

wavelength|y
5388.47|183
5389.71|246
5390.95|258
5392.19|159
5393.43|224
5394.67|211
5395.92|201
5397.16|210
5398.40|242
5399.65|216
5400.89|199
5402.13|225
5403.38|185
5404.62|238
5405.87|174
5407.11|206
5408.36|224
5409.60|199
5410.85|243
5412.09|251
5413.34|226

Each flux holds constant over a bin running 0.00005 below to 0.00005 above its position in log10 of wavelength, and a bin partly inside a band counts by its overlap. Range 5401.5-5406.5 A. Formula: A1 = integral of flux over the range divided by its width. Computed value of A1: 206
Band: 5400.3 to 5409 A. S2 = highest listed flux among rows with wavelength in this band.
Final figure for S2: 238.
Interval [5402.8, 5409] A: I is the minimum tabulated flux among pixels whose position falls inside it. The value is 174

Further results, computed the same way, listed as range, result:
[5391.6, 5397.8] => 159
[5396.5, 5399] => 210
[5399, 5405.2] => 185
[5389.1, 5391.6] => 246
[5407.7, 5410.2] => 199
